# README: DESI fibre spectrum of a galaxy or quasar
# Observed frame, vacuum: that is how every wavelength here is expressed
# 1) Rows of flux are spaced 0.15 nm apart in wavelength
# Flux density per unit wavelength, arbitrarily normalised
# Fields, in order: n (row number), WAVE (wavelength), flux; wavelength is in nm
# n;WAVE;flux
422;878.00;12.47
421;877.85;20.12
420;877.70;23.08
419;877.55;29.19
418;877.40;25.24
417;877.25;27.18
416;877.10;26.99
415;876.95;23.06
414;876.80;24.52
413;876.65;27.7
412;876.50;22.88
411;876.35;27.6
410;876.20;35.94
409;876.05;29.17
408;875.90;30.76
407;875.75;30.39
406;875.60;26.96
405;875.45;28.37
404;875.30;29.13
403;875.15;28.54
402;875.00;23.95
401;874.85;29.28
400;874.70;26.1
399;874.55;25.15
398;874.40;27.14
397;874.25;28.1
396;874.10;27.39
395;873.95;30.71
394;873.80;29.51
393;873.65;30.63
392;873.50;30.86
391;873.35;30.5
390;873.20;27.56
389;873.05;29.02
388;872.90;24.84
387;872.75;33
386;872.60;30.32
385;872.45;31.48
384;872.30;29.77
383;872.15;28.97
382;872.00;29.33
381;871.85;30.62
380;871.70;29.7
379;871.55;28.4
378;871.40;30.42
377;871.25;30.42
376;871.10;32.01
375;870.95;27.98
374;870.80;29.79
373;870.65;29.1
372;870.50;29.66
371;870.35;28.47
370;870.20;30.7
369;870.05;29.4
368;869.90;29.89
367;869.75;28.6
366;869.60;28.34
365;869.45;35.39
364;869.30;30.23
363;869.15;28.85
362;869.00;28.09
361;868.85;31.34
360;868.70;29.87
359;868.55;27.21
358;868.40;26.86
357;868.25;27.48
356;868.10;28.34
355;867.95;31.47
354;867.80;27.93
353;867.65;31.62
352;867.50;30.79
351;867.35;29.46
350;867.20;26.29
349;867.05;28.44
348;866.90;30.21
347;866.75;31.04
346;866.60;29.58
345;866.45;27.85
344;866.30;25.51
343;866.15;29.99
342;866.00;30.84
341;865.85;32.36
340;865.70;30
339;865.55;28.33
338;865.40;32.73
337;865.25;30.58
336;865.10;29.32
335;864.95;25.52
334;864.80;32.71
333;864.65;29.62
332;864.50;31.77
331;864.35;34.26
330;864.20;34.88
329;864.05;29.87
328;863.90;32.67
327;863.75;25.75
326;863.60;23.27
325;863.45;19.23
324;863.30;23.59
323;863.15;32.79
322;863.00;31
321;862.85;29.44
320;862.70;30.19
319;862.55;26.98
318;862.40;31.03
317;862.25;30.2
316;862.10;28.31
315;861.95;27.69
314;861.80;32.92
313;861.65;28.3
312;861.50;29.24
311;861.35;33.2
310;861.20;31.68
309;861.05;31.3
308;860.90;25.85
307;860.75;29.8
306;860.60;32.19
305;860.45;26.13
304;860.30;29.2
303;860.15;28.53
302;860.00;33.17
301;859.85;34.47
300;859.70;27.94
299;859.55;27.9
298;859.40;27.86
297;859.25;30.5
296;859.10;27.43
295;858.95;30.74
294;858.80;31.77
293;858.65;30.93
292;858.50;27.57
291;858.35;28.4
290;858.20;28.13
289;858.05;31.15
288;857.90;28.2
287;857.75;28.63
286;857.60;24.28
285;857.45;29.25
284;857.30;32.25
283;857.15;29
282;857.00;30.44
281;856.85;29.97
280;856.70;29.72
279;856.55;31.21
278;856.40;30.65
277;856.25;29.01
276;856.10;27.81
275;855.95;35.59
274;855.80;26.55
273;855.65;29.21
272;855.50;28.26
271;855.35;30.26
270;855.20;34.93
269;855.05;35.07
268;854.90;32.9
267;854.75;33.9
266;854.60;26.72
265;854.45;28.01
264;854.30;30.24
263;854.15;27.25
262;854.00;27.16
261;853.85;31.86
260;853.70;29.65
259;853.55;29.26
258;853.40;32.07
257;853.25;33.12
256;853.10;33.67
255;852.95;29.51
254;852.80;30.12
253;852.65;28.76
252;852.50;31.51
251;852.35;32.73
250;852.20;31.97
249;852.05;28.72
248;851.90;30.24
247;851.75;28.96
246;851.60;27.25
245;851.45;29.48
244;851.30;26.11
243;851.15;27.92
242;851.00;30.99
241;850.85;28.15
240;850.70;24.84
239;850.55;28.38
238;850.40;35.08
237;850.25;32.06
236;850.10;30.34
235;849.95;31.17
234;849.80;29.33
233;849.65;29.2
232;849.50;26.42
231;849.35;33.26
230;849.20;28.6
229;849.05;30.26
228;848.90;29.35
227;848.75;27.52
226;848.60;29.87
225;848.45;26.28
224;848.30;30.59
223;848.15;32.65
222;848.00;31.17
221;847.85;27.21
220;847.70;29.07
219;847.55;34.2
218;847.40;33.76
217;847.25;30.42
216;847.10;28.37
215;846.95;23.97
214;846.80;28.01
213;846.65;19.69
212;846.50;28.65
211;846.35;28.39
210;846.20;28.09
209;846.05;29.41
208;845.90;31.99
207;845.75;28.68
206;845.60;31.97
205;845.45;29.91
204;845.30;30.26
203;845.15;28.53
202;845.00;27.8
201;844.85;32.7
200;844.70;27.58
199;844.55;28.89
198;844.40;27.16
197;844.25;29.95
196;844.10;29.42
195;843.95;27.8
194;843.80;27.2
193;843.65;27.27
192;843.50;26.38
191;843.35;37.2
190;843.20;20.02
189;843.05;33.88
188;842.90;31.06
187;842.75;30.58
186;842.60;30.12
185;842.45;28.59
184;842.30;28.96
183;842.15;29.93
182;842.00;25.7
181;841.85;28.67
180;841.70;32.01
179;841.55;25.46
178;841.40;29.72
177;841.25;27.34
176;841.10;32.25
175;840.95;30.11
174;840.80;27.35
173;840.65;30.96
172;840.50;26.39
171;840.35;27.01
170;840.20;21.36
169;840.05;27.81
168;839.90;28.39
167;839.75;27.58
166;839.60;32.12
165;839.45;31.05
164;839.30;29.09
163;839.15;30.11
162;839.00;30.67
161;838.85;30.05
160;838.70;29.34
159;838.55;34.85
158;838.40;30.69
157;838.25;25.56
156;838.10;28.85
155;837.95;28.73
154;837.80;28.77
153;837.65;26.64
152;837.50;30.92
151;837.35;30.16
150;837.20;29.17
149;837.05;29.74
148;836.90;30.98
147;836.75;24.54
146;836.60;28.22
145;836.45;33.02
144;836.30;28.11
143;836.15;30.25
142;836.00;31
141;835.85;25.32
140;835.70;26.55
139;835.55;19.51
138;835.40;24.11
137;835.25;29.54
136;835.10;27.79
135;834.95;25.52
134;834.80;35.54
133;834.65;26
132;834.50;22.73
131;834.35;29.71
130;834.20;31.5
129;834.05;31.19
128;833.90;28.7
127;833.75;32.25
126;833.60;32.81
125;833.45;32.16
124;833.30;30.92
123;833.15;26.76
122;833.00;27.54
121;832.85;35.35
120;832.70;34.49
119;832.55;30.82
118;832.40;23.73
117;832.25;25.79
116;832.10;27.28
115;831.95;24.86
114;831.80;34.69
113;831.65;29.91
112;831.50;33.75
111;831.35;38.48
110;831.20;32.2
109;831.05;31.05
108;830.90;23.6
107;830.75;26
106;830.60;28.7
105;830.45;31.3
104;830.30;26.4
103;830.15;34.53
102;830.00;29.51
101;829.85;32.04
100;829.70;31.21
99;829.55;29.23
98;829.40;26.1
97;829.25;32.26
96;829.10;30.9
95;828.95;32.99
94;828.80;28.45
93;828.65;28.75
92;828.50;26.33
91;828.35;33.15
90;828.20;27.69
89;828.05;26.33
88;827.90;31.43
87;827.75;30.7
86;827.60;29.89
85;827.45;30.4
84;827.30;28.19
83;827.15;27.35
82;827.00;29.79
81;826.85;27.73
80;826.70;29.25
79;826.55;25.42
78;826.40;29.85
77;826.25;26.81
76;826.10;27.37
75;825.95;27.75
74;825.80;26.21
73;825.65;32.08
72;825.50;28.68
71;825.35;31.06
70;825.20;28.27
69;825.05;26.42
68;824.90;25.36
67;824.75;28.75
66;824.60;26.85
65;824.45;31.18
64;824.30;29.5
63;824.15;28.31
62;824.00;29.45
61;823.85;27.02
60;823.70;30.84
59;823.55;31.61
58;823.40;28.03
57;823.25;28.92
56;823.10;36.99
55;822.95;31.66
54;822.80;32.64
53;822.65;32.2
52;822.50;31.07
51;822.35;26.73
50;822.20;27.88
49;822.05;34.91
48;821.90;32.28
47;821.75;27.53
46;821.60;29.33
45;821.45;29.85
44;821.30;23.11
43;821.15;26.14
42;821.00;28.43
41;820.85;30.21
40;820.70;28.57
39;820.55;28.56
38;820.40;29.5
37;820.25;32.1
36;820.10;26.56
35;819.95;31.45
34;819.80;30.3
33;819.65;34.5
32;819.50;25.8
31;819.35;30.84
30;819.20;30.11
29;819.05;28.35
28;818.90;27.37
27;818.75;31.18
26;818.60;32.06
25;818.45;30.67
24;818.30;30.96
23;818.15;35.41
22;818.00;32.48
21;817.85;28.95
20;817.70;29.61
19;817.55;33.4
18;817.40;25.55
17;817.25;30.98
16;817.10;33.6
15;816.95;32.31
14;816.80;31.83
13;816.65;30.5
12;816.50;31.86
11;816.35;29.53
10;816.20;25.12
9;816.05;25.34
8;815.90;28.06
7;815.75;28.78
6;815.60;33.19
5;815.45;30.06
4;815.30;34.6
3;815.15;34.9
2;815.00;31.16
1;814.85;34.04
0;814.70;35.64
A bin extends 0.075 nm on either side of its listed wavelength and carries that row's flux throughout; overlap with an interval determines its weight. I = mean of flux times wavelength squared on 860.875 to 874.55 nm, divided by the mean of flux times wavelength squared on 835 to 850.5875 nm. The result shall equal 1.08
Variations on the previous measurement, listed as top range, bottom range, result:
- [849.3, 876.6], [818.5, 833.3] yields 1.09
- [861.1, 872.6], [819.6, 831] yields 1.11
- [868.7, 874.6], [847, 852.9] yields 1.04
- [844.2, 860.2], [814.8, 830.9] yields 1.07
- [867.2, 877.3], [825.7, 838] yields 1.09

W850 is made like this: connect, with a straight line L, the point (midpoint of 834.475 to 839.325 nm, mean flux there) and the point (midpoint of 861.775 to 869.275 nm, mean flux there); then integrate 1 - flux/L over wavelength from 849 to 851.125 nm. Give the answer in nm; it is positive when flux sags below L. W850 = -0.07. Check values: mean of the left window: 28.6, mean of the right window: 29.3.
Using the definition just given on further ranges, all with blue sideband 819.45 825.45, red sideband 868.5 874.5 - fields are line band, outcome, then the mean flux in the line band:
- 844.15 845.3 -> 0.02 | 29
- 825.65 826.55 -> 0.05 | 27.8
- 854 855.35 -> -0.06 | 30.9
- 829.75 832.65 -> -0.02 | 29.8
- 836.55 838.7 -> 0.03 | 29.1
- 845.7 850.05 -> 0.06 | 29.2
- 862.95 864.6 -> 0.03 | 29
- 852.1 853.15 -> -0.05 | 31.1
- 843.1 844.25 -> 0.05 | 28.2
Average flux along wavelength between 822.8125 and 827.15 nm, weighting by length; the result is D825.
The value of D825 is 29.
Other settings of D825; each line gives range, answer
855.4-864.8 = 29.5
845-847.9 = 29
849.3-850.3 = 30.1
